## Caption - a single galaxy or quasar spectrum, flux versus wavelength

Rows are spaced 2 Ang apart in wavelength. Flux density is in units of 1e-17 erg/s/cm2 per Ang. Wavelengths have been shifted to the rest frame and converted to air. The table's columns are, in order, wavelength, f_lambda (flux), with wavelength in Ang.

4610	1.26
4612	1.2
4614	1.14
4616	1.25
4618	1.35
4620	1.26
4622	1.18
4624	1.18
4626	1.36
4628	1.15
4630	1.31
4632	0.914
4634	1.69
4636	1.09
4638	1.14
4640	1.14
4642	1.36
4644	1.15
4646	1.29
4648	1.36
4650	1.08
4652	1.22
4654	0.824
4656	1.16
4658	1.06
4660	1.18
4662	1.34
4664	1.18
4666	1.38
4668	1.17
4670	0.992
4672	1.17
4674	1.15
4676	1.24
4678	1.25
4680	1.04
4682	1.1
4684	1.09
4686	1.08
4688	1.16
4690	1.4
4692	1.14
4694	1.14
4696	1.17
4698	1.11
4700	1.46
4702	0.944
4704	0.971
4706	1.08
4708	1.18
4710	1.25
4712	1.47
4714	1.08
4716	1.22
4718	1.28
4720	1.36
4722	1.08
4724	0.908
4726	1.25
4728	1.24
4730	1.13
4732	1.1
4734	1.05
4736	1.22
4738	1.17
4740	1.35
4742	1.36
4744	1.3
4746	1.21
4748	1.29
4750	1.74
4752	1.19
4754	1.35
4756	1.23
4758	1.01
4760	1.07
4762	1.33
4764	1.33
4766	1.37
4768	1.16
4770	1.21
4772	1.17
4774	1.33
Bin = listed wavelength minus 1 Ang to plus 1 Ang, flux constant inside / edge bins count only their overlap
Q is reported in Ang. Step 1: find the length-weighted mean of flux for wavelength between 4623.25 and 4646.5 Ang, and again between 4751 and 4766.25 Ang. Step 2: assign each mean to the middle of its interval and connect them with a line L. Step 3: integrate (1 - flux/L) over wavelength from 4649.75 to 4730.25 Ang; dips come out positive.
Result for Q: 4.2 Ang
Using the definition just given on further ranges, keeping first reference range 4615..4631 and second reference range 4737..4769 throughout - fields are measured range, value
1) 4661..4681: 1.1 Ang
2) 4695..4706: 1.2 Ang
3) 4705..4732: 1.7 Ang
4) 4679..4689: 1.4 Ang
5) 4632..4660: 1.6 Ang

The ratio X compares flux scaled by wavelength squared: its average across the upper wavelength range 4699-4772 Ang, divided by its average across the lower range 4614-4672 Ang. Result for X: 1.05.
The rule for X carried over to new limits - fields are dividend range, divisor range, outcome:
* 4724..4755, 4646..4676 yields 1.11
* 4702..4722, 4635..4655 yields 1.05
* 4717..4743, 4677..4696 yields 1.05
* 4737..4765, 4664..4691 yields 1.13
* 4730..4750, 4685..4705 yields 1.10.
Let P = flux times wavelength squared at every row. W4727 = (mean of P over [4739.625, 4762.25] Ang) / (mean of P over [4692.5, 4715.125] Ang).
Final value 1.12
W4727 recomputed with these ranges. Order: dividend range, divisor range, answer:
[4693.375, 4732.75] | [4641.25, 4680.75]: 1.02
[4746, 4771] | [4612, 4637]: 1.09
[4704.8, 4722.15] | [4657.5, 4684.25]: 1.07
